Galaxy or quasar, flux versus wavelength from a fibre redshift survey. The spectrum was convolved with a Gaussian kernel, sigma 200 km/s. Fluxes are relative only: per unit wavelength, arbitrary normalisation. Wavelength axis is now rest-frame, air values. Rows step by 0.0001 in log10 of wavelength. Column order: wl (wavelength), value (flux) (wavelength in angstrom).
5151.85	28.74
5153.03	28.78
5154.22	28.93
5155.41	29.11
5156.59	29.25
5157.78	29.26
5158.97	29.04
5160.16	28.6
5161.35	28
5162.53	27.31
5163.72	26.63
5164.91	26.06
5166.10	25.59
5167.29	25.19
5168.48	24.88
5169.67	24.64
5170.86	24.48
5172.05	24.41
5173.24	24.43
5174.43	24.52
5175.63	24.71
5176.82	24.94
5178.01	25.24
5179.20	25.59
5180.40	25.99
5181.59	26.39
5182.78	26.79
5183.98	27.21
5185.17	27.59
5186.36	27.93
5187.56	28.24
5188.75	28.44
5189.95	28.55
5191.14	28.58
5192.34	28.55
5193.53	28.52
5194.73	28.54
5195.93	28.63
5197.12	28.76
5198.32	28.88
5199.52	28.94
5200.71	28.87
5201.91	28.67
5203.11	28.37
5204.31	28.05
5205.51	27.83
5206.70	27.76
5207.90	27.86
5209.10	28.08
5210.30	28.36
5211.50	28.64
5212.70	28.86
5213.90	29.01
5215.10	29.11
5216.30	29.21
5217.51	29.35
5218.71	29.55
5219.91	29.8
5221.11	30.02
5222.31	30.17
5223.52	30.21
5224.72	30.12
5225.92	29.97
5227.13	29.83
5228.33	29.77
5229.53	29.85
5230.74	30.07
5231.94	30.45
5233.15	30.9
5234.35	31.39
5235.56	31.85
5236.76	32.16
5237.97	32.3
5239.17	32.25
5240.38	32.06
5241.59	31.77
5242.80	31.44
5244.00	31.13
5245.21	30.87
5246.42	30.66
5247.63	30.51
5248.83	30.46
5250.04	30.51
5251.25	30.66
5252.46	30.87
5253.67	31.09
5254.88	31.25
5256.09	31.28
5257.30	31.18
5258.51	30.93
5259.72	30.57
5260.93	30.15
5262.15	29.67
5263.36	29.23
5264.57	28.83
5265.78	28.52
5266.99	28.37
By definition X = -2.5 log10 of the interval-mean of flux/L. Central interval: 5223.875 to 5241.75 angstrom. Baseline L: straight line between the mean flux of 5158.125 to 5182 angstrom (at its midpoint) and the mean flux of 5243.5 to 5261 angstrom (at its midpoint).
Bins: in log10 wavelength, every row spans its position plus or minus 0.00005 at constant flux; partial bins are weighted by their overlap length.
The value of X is -0.047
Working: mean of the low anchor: 25.9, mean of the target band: 31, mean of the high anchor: 30.8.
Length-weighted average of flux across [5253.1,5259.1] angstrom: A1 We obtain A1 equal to 31.2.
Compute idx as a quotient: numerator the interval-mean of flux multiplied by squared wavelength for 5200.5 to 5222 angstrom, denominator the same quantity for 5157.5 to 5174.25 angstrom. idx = 1.1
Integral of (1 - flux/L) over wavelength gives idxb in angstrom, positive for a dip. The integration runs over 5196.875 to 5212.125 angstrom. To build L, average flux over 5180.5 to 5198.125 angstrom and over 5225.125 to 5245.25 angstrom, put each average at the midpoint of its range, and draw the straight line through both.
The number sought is 0.34 angstrom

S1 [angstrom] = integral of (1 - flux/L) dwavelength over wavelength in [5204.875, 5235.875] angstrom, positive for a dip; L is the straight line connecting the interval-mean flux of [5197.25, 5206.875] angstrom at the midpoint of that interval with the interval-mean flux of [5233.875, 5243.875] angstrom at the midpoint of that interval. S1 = 0.7 angstrom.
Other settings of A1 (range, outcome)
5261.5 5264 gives 29.4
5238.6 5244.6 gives 31.7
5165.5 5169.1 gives 25.2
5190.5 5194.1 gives 28.6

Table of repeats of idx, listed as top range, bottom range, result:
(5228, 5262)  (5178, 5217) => 1.12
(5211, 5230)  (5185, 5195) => 1.06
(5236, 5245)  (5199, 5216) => 1.13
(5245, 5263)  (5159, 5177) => 1.23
